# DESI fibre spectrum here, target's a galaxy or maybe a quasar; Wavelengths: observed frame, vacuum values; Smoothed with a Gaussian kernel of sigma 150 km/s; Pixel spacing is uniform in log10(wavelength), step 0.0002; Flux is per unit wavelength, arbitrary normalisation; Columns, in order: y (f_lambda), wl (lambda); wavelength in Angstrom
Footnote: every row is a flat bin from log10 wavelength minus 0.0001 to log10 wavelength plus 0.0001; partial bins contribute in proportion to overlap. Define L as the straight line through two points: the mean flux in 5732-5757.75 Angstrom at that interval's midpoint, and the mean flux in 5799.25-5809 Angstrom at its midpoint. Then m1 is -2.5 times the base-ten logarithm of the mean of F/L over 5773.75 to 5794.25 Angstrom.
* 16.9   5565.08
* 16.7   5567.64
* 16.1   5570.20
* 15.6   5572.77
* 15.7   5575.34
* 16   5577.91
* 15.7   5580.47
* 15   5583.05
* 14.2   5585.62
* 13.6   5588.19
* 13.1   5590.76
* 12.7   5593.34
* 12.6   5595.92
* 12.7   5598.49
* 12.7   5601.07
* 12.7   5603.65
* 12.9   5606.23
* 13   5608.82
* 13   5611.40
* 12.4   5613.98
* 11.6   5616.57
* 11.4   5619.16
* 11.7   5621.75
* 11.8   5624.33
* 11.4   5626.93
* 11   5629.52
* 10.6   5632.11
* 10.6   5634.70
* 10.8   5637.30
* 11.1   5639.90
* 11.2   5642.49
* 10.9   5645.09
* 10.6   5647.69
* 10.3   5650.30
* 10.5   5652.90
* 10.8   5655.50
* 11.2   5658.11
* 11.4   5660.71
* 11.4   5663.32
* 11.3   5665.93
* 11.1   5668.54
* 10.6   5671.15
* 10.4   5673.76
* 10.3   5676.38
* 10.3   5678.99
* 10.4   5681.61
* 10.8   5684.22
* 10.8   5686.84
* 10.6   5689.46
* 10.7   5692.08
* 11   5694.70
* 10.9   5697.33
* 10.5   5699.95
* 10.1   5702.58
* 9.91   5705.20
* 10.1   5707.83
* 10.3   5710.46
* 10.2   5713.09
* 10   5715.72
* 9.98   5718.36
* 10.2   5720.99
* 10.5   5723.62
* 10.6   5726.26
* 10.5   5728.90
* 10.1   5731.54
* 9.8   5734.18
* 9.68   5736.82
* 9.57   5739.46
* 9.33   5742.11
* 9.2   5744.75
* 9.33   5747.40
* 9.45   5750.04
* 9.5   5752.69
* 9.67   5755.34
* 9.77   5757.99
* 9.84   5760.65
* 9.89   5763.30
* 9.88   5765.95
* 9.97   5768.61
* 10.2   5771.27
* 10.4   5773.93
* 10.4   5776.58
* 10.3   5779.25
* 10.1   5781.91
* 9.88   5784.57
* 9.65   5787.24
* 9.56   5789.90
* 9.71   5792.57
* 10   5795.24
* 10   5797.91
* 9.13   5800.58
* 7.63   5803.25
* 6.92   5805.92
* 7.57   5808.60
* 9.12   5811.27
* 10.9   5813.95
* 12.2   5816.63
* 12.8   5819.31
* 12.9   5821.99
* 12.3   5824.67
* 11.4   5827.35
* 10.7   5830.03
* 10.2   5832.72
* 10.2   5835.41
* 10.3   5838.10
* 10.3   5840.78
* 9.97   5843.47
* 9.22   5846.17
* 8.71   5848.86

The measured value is -0.185 mag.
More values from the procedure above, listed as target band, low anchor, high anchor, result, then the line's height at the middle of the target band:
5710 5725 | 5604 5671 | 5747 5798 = 0.03 mag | 10.5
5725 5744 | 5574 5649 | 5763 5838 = 0.11 mag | 11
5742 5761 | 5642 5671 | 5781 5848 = 0.10 mag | 10.4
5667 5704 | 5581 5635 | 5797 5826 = 0.10 mag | 11.6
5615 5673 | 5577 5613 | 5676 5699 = 0.09 mag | 12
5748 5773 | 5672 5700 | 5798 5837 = 0.07 mag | 10.4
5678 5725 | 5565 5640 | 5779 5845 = 0.13 mag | 11.7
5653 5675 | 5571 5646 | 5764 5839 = 0.09 mag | 12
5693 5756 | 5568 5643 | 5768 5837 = 0.13 mag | 11.3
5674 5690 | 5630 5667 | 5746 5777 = 0.01 mag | 10.6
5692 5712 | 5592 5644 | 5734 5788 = 0.03 mag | 10.7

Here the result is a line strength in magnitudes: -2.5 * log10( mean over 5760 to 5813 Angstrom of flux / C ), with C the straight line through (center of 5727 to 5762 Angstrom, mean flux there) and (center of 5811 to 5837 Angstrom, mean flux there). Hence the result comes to 0.11 mag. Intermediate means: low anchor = 9.69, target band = 9.51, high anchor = 11.3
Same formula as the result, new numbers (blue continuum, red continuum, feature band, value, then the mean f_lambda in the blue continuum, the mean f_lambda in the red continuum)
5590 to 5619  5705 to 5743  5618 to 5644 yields 0.083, 12.6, 10.1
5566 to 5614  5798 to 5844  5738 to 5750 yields 0.226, 14.1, 10.3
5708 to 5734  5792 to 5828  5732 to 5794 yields 0.045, 10.2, 10.2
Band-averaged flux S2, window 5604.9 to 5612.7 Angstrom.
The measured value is 13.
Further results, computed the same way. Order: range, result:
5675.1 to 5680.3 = 10.3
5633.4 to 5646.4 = 10.9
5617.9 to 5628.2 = 11.6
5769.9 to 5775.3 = 10.3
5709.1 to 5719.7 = 10.1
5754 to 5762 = 9.76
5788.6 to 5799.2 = 9.81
